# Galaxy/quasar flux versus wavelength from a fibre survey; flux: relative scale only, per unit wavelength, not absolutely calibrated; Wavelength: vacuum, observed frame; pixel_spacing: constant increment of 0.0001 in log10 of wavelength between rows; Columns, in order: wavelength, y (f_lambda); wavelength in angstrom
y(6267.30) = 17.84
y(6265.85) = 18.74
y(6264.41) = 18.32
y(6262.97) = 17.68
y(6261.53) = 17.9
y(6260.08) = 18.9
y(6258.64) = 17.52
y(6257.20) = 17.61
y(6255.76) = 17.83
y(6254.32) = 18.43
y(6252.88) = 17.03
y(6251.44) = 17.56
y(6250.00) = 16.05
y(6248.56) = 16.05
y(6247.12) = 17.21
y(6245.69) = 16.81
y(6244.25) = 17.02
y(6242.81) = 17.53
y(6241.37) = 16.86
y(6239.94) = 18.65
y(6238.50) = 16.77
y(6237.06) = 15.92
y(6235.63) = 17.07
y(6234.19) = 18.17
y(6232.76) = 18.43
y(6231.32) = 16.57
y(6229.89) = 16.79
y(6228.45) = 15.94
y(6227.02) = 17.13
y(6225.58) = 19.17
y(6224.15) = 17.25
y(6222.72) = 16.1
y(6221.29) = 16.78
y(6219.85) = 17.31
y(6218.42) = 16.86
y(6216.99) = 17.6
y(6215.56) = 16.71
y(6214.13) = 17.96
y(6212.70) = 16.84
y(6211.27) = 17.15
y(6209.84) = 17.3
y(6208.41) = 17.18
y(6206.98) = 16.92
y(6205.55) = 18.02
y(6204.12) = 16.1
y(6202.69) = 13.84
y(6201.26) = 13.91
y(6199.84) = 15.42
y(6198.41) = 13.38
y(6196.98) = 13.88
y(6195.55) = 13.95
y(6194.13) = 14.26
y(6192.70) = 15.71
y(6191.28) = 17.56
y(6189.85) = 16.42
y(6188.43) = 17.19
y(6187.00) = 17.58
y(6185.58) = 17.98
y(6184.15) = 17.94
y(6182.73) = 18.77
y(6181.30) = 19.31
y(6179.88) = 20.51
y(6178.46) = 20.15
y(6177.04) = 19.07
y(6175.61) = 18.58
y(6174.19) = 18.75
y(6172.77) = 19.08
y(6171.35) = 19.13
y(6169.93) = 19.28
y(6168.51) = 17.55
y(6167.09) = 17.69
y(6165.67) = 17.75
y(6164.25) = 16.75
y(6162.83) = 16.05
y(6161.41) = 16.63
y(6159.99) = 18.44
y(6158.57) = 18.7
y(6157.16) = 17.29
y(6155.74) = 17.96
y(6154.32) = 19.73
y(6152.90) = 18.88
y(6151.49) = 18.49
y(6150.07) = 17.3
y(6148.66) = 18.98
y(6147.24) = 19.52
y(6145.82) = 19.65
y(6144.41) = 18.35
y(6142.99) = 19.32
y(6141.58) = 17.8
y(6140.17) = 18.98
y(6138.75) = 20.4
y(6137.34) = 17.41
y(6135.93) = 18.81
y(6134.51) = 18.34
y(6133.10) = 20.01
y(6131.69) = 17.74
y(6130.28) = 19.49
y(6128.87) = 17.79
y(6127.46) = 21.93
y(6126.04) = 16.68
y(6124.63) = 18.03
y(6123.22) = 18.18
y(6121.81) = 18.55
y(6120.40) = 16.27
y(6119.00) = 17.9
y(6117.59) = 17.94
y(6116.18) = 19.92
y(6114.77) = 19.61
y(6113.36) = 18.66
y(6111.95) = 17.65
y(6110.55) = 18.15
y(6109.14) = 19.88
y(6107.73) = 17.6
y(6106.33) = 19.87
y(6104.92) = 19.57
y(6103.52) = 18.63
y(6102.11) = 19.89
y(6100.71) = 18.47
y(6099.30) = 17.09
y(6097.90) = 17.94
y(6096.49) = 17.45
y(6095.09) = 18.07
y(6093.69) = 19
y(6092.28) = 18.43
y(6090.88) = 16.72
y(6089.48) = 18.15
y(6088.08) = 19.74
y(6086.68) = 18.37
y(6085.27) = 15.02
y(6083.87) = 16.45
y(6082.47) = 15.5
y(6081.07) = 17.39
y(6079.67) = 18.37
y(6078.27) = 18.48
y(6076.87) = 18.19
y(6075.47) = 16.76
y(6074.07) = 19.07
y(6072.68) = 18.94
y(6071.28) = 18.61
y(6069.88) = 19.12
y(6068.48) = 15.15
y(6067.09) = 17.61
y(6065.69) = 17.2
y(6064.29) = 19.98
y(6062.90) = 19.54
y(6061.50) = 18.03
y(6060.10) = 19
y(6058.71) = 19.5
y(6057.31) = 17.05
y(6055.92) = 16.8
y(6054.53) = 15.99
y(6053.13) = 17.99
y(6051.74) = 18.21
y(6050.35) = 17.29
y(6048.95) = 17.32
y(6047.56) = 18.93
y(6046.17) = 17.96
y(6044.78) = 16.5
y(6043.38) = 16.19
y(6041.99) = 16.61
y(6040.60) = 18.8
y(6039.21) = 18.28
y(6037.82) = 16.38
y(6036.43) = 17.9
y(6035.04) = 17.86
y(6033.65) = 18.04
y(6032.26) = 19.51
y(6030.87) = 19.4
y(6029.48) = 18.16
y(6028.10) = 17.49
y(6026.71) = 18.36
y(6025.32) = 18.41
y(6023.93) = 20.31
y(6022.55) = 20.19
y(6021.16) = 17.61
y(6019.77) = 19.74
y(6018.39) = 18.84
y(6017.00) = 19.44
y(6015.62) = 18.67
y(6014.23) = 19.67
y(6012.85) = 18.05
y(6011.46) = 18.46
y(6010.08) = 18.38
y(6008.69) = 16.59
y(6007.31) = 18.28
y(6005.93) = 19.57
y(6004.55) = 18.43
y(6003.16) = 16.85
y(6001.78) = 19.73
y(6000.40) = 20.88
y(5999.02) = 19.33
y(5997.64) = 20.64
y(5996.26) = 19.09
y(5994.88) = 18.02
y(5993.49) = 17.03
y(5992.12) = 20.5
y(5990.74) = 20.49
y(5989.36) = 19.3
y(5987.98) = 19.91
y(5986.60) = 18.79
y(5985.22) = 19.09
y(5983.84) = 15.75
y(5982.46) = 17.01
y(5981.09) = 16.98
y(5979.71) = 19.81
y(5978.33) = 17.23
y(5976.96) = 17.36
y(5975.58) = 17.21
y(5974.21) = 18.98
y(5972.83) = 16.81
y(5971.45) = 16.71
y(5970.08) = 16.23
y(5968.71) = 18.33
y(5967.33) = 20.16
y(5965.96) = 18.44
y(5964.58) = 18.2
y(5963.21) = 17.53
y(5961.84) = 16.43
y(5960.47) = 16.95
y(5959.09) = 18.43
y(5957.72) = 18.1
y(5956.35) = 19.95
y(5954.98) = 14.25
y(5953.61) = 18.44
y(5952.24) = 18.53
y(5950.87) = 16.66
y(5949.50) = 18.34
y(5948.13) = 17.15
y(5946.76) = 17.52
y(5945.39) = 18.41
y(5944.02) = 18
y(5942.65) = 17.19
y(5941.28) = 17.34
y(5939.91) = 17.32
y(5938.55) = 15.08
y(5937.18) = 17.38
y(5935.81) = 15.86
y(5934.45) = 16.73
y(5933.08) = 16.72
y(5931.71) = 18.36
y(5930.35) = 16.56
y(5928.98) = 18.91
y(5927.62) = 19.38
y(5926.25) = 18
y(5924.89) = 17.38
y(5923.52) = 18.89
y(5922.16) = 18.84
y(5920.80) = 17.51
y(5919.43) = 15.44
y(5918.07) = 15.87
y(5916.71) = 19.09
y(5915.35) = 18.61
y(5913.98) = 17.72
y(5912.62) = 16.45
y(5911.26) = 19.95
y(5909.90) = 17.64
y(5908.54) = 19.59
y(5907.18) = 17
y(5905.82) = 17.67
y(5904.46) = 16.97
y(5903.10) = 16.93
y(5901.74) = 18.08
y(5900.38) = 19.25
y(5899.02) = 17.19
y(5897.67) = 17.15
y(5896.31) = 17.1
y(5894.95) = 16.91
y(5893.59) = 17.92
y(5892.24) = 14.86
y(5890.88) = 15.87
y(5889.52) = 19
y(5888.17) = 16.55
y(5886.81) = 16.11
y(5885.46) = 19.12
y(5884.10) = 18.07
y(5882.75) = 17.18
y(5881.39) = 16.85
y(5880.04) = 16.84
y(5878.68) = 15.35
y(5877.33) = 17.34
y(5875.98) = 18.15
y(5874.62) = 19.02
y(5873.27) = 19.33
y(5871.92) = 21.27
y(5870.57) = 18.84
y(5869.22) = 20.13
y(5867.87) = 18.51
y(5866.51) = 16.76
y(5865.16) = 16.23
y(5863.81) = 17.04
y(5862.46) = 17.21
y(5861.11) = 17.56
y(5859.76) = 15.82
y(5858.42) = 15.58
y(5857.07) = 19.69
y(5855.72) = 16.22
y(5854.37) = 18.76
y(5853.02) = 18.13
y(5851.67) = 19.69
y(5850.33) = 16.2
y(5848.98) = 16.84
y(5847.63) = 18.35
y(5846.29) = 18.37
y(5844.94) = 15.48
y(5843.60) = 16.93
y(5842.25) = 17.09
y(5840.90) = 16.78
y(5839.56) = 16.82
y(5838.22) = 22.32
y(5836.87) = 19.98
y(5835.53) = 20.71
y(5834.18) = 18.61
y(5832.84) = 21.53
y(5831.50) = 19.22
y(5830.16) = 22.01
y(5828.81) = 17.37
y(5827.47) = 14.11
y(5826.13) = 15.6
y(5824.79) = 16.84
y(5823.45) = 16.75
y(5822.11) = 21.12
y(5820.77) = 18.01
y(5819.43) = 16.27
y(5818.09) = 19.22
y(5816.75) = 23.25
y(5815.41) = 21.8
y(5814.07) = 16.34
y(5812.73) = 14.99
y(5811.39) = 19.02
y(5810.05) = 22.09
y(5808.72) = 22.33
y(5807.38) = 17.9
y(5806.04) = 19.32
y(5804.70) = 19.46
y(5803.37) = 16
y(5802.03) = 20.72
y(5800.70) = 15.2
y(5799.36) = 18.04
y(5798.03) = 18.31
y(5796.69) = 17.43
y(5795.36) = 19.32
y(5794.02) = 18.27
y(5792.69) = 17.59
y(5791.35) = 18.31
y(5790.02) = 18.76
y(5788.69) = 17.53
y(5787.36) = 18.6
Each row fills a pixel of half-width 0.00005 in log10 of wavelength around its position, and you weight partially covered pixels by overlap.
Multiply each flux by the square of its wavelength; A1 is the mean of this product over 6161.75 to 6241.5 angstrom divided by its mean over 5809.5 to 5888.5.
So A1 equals 1.07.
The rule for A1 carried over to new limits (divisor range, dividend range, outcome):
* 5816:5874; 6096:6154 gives 1.12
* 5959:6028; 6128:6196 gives 1.04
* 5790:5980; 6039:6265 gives 1.08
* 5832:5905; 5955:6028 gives 1.08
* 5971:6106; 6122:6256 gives 1.01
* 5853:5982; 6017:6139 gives 1.09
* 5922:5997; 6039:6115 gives 1.05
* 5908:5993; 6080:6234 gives 1.07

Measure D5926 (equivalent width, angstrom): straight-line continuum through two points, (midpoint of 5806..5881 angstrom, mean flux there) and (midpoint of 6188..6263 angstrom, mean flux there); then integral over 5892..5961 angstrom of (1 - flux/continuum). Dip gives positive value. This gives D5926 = 1.4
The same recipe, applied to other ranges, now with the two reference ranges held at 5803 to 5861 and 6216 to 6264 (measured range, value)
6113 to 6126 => -0.5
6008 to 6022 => -0.5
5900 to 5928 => 0.4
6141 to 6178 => -1.8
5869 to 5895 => 0.7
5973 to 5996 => -0.5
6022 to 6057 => -0.2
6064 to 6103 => -0.4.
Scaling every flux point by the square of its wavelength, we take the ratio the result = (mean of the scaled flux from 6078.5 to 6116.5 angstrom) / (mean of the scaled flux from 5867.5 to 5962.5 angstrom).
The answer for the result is 1.1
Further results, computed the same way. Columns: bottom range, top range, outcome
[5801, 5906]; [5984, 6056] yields 1.08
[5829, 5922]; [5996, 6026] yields 1.11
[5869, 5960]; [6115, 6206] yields 1.10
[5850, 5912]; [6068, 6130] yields 1.11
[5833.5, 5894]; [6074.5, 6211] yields 1.11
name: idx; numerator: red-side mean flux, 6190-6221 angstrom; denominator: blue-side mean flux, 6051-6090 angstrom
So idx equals 0.9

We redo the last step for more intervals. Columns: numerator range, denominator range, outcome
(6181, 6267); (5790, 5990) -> 0.95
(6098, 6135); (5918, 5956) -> 1.07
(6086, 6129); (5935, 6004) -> 1.03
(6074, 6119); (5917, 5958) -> 1.04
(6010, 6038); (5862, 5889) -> 1.05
